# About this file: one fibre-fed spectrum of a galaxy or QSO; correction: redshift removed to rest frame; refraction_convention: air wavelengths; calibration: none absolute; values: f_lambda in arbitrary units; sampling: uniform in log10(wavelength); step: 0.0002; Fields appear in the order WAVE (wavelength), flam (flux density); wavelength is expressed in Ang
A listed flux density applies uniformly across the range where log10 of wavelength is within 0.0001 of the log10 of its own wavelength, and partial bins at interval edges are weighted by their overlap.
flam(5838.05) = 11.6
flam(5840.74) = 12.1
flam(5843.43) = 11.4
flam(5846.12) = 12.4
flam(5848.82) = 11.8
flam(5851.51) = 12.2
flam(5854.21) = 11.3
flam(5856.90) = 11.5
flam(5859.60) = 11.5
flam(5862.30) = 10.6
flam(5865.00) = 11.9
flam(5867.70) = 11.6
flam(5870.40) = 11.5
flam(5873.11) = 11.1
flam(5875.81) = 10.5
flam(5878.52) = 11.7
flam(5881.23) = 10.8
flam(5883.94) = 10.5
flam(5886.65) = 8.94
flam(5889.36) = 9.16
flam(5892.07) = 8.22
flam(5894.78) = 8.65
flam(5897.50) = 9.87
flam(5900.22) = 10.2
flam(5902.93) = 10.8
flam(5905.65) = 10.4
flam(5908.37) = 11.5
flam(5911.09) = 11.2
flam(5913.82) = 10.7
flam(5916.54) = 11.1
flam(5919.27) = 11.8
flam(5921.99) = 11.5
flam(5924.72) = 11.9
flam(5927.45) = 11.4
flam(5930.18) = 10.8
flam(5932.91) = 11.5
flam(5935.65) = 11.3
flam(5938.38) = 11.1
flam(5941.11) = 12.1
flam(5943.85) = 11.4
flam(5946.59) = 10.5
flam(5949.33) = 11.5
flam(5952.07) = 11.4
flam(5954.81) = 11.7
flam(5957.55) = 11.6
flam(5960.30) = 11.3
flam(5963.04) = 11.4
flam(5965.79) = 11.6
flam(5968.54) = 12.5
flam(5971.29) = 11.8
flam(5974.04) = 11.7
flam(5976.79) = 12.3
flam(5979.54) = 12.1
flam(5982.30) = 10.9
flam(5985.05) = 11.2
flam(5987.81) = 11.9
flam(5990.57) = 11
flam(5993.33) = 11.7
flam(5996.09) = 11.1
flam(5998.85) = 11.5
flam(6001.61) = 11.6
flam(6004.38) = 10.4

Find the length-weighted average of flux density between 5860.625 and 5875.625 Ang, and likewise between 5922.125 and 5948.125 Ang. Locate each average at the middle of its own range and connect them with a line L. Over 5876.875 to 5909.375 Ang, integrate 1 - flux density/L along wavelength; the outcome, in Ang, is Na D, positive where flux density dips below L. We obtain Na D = 3.60 Ang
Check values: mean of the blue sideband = 11.3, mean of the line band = 10.1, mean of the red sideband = 11.3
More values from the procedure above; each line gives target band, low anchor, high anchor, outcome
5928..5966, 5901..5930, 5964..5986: 0.4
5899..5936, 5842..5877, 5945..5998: 1.2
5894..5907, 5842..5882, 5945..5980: 1.7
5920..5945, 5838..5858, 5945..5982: 0.5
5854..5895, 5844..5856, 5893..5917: 2.3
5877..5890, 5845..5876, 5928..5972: 1.4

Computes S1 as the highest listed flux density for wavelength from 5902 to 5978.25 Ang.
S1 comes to 12.5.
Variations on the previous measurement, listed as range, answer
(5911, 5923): 11.8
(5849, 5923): 12.2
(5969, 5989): 12.3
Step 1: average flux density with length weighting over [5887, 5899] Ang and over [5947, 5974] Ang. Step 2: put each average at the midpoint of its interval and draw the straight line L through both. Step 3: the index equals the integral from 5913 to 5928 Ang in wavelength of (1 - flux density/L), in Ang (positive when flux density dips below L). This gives -2.0 Ang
